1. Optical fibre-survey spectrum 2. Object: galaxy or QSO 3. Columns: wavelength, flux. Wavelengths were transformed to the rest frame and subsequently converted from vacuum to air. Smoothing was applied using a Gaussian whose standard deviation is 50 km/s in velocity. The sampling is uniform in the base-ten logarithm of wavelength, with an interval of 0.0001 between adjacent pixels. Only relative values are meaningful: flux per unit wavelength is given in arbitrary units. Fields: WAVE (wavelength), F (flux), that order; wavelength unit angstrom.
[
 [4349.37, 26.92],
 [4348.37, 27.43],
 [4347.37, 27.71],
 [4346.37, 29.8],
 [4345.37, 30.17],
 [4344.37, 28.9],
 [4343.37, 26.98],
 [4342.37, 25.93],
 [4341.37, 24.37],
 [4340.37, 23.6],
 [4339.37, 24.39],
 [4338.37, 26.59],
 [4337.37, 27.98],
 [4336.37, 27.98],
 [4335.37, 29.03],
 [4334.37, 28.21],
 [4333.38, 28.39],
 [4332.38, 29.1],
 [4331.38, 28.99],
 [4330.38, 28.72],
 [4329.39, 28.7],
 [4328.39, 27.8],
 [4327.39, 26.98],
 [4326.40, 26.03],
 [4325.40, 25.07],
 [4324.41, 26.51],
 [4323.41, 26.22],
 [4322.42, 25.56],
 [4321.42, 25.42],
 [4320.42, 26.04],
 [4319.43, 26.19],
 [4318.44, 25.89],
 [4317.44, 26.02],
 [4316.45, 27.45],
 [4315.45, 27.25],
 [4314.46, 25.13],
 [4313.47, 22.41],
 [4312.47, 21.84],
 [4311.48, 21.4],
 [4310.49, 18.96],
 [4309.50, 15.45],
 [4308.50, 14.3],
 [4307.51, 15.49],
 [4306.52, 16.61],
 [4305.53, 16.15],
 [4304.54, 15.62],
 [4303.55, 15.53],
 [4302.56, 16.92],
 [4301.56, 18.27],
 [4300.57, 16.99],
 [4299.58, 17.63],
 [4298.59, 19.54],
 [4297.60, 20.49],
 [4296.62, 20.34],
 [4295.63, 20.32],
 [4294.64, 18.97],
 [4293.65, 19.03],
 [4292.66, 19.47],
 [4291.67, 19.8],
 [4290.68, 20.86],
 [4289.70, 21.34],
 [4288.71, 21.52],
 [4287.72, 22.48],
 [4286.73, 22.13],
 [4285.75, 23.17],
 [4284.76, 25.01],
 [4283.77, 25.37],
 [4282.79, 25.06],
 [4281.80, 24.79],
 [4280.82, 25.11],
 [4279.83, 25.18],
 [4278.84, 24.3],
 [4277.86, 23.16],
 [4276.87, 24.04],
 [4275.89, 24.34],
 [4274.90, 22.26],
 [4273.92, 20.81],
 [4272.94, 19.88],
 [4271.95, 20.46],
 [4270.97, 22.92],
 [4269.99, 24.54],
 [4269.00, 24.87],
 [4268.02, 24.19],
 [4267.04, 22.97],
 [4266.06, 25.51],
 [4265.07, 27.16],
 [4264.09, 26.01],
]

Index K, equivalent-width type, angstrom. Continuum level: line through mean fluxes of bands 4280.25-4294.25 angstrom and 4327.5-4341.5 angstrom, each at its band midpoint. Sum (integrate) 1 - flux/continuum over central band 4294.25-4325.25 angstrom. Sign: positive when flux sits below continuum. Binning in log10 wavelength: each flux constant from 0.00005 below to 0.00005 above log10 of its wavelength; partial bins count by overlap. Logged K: 4.9 angstrom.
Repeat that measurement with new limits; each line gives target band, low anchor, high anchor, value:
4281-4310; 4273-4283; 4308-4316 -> 3.47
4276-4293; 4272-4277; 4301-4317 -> -1.55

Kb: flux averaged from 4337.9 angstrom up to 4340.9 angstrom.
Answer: 24.8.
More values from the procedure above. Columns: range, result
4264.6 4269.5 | 24.9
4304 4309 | 15.6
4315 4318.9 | 26.6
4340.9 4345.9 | 27.3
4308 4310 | 14.9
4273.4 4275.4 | 21.5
